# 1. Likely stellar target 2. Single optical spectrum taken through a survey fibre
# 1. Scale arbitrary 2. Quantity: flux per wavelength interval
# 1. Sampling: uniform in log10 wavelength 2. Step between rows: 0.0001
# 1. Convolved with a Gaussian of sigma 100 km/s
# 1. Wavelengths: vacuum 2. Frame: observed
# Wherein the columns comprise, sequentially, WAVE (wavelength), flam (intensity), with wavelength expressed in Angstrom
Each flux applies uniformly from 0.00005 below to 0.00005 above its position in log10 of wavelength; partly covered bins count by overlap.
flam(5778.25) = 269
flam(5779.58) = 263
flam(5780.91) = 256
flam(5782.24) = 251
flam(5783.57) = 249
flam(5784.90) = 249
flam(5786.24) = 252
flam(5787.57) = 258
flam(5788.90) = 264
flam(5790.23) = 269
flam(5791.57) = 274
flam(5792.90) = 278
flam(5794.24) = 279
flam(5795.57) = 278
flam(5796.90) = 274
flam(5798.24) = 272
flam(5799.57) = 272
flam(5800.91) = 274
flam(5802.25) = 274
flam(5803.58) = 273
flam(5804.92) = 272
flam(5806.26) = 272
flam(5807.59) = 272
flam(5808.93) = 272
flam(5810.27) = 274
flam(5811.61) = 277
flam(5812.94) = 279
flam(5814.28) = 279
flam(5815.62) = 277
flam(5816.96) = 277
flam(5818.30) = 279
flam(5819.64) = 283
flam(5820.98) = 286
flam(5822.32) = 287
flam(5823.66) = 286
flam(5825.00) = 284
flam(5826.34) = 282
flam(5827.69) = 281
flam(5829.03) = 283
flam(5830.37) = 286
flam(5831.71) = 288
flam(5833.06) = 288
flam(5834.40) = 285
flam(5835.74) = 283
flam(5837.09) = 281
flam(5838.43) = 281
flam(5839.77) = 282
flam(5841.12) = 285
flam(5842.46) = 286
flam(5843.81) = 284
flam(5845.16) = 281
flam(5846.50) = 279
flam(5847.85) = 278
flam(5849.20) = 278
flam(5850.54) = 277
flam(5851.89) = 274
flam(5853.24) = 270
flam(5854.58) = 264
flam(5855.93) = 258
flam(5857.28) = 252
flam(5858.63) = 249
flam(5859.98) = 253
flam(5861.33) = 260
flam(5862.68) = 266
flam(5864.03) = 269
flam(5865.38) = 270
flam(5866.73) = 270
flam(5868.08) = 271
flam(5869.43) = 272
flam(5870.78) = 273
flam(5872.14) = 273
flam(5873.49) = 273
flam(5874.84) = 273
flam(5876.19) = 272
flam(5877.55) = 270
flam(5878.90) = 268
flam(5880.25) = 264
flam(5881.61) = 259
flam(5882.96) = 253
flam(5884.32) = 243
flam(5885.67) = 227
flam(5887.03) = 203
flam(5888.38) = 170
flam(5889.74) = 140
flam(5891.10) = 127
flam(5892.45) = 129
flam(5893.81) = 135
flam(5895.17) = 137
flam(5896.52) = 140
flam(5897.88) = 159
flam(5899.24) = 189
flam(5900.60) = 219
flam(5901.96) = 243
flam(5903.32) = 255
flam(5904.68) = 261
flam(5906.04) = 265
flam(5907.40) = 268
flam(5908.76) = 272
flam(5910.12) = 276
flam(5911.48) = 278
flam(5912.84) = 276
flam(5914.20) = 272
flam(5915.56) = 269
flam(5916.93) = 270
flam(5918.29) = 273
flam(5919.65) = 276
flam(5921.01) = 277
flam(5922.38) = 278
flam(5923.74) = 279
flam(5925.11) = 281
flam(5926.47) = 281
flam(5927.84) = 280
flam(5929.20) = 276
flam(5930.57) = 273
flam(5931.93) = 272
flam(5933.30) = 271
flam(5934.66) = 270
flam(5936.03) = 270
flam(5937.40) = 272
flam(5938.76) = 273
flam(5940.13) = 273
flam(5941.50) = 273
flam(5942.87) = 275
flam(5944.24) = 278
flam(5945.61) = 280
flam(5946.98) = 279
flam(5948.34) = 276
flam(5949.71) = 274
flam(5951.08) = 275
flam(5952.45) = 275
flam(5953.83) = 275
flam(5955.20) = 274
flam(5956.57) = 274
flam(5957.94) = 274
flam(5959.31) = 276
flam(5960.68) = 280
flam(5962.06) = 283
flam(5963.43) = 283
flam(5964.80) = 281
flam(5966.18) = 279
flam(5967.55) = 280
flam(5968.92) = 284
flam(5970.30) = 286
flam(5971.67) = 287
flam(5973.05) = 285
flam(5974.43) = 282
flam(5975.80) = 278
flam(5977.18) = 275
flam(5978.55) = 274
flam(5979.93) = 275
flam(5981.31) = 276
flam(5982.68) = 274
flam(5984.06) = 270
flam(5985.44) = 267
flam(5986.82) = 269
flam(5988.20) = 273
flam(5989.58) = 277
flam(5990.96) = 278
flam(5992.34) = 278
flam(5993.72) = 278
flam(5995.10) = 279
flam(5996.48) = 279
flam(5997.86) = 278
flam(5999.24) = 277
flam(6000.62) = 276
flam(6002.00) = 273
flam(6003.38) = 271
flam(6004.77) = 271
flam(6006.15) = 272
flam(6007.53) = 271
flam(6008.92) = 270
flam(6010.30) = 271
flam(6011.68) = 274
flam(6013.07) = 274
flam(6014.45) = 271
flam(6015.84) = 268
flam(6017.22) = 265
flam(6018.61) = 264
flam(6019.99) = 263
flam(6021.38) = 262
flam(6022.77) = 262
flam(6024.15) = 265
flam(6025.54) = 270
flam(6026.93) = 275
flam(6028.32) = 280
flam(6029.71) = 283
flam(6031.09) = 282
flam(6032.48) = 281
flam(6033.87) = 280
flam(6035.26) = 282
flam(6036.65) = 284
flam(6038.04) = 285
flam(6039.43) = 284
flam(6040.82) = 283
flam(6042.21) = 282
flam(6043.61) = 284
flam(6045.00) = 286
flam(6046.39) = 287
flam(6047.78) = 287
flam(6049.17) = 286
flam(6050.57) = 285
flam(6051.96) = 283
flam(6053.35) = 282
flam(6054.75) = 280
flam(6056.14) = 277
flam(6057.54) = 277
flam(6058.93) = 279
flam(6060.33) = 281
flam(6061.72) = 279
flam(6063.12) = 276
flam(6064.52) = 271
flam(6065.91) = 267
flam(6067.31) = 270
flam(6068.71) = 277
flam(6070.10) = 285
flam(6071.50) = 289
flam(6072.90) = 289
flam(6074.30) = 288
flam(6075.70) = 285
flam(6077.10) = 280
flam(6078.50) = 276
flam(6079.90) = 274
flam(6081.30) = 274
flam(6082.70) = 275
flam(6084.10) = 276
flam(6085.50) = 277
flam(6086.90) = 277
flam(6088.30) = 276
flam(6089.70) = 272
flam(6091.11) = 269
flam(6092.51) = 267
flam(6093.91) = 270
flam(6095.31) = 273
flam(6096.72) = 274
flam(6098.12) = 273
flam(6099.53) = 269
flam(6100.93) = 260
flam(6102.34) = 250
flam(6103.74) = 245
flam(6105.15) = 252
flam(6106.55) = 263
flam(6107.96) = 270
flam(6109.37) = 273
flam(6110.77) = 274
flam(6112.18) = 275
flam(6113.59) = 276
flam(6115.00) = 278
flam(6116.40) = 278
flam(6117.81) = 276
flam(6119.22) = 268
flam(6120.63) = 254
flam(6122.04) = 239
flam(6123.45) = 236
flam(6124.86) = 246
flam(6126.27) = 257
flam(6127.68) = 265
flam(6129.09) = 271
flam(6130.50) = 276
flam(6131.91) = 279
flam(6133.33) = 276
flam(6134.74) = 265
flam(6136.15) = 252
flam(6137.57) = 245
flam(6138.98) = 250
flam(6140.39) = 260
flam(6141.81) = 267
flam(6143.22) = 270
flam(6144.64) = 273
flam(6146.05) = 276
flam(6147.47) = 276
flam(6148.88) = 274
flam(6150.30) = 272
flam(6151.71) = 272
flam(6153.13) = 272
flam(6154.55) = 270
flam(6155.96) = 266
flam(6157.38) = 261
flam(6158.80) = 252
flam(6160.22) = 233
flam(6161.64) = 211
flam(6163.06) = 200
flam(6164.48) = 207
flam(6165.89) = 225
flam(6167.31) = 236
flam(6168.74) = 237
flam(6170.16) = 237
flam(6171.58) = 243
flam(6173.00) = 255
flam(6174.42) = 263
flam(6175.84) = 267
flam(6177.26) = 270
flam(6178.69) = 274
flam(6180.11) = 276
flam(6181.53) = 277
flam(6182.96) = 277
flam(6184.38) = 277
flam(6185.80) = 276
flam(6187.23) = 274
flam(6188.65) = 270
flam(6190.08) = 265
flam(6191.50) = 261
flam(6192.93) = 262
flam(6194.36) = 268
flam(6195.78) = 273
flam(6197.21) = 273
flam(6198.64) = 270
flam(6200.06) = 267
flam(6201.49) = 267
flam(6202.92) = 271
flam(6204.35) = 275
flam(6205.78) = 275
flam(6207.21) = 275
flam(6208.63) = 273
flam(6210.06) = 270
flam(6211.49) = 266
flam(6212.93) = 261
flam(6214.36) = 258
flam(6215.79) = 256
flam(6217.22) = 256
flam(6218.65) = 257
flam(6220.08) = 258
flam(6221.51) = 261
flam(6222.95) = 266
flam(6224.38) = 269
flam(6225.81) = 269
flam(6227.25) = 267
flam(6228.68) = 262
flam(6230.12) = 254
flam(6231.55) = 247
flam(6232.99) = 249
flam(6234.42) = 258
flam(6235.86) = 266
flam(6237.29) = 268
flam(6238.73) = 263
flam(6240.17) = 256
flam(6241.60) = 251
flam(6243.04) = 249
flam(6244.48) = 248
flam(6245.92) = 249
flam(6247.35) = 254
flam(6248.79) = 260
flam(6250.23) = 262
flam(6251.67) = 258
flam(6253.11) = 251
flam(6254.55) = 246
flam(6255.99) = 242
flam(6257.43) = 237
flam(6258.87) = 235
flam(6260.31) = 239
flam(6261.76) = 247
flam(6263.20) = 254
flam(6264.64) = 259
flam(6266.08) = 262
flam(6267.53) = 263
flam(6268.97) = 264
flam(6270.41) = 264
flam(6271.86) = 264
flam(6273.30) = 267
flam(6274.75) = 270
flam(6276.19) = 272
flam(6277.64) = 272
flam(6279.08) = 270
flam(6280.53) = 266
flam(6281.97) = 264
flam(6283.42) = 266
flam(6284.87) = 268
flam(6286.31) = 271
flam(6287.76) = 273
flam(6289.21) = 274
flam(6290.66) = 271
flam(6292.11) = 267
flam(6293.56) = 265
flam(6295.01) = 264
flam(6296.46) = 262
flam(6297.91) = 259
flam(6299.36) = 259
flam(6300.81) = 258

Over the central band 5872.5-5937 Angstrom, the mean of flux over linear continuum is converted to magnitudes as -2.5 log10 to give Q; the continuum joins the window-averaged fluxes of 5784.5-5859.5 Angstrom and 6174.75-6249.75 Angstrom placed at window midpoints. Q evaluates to 0.13 mag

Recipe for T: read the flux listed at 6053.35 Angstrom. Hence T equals 282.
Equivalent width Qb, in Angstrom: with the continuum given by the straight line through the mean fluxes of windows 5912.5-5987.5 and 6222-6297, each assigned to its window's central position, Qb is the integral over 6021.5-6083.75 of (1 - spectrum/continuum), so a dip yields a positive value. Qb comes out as -2.0 Angstrom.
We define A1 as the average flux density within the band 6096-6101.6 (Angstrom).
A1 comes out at 269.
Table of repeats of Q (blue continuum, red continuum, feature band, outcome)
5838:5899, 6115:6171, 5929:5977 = -0.12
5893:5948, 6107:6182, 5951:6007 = -0.08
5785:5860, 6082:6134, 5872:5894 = 0.22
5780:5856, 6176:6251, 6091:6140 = 0.01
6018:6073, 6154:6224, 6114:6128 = 0.04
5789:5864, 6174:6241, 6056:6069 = -0.02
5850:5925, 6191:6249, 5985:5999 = -0.10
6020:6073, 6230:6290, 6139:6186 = 0.04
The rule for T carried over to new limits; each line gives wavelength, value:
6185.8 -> 276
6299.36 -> 259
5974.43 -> 282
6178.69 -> 274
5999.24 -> 277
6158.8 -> 252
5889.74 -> 140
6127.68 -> 265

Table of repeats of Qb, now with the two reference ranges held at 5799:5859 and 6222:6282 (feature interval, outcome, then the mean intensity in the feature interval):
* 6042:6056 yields -0.9 Angstrom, 284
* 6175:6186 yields -0.5 Angstrom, 274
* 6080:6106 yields -0.3 Angstrom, 268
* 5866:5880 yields 0.2 Angstrom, 271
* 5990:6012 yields -0.4 Angstrom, 275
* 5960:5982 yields -0.8 Angstrom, 281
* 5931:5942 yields 0.0 Angstrom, 272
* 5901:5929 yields 0.3 Angstrom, 271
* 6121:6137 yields 0.2 Angstrom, 260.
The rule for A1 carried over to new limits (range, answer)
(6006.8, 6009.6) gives 270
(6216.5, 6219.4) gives 257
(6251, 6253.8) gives 254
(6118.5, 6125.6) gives 249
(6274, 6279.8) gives 271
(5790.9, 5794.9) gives 277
